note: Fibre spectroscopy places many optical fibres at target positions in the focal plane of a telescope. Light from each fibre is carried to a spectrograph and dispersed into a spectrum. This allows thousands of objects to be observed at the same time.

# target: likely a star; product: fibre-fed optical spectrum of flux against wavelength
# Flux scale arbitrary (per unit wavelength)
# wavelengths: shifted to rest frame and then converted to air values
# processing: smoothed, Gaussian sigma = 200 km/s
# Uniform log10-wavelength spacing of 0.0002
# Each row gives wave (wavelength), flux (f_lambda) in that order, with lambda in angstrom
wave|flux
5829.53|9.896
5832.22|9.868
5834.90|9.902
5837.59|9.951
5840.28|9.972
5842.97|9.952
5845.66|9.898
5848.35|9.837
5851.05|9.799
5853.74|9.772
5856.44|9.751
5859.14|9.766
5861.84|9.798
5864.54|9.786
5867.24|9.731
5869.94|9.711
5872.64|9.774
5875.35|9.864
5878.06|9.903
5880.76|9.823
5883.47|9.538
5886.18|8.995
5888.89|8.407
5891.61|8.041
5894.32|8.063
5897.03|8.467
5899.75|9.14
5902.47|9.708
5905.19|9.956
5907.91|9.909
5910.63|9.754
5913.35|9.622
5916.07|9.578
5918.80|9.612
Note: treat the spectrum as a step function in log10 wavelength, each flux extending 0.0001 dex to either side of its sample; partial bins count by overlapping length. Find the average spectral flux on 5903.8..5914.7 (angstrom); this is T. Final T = 9.81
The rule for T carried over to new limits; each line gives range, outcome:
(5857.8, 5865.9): 9.78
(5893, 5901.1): 8.56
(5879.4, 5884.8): 9.69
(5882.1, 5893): 8.74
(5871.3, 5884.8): 9.78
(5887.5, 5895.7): 8.18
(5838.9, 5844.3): 9.96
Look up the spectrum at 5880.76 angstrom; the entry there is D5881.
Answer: 9.823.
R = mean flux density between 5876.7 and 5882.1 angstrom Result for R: 9.87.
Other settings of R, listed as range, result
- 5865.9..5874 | 9.74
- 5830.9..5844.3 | 9.93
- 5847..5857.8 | 9.79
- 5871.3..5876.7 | 9.81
